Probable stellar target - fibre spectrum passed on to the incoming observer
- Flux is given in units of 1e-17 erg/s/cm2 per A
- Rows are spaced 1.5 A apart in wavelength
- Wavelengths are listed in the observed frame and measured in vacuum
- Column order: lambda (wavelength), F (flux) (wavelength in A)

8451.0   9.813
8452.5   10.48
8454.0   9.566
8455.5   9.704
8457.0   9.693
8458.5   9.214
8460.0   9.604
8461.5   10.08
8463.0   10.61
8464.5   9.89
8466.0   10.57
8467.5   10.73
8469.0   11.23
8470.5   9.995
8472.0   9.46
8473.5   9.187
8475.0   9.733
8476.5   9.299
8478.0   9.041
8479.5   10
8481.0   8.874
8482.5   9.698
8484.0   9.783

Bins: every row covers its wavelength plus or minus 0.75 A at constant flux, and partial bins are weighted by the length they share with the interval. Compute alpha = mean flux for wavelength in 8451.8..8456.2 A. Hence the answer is 9.91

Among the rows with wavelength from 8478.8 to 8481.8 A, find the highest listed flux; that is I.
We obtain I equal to 10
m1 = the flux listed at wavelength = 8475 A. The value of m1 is 9.733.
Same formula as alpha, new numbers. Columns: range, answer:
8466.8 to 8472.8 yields 10.3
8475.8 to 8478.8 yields 9.18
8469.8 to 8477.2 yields 9.53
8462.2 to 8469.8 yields 10.6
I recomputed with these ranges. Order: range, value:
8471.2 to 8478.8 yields 9.733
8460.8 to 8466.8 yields 10.61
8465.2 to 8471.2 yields 11.23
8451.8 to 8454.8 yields 10.48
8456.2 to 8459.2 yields 9.693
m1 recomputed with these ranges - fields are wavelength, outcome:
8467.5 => 10.73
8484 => 9.783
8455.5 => 9.704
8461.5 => 10.08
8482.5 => 9.698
